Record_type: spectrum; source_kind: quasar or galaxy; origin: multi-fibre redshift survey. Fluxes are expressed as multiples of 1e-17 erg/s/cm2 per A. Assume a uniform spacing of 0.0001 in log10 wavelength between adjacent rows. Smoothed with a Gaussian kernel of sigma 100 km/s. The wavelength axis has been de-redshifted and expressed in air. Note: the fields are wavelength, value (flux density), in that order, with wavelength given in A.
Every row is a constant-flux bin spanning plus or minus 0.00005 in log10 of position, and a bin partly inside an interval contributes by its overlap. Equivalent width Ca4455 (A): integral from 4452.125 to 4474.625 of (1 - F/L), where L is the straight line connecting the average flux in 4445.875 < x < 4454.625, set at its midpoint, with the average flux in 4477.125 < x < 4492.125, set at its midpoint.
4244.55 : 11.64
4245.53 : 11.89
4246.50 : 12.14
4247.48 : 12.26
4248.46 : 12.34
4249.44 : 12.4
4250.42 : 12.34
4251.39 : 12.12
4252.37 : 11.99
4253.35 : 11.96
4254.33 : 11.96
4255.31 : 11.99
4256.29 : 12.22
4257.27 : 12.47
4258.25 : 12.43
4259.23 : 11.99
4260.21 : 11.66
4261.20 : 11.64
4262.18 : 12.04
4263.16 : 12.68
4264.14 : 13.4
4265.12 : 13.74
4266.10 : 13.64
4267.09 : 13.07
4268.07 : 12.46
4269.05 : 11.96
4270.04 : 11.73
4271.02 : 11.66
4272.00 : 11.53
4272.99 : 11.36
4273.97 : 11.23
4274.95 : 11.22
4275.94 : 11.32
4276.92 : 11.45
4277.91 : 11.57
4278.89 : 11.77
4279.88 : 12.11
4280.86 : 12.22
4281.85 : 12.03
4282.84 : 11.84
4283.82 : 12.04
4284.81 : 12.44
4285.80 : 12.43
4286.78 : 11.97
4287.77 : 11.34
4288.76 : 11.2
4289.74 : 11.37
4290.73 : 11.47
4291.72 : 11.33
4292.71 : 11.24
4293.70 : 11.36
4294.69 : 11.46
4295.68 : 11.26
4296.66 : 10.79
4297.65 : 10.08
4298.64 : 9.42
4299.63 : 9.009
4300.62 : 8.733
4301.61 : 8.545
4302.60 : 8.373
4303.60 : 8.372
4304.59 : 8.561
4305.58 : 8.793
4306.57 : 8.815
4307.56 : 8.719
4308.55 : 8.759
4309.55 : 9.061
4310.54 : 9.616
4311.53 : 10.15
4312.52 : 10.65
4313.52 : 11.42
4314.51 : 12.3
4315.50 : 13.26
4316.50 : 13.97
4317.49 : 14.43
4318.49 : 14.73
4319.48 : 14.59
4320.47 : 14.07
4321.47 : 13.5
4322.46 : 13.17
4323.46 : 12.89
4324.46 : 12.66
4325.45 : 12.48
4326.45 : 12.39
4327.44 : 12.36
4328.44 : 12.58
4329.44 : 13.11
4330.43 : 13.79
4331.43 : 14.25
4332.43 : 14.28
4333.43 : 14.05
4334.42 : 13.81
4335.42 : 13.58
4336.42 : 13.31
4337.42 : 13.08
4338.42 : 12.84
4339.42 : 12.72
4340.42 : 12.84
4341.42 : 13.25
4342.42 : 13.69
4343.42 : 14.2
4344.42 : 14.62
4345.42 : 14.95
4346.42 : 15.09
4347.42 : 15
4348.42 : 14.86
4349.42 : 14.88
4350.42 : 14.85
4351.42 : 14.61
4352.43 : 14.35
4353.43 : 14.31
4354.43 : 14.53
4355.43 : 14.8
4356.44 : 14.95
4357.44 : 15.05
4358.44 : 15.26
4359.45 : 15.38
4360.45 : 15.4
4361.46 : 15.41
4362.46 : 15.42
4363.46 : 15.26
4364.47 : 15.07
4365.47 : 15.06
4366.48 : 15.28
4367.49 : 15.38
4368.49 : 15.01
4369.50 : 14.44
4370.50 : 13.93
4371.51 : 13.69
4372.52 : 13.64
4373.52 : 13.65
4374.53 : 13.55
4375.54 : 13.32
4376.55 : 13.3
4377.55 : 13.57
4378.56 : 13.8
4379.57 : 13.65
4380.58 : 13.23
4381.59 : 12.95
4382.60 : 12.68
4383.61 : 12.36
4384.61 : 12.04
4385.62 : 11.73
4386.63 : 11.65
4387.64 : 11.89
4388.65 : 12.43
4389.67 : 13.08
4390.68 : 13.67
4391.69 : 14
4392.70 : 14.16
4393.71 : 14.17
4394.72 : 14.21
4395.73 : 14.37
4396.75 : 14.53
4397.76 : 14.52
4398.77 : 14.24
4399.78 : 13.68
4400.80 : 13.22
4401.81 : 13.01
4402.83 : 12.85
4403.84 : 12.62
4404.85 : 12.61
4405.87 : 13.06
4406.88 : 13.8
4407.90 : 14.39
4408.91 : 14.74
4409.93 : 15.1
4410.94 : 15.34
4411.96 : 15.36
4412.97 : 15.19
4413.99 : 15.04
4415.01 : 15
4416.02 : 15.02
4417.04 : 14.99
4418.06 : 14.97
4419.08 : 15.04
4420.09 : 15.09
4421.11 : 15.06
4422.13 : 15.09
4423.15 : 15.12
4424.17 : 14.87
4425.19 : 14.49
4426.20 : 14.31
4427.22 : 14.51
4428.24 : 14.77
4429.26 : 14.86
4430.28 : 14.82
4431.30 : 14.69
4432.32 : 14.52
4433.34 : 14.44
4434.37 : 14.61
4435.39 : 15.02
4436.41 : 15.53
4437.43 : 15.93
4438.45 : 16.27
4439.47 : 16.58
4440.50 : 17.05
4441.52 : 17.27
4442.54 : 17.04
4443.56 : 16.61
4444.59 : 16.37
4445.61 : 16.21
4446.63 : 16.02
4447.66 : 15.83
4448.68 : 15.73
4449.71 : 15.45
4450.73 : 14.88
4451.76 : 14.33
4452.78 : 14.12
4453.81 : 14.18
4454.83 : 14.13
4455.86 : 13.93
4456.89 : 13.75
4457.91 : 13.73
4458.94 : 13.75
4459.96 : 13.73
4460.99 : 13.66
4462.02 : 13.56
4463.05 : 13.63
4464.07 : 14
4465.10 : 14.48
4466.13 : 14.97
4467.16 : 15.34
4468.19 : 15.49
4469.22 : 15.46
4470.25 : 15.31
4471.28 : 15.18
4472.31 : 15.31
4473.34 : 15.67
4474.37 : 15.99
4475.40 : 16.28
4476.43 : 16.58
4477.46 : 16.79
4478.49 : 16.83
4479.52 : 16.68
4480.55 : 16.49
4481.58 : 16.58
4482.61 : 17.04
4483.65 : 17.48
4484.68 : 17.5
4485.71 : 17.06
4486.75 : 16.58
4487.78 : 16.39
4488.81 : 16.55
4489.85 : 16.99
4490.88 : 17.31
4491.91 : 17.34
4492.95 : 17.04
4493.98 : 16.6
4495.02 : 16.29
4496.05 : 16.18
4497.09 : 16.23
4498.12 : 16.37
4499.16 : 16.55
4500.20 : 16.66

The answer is 1.8 A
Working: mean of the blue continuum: 15.1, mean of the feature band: 14.5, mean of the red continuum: 16.9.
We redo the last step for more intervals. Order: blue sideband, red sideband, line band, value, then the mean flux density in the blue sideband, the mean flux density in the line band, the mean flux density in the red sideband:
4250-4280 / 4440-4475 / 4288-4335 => 4.8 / 12.1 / 11.5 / 15.1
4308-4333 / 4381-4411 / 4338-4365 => -3.5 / 12.6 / 14.6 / 13.4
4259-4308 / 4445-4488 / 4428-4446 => -1.2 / 11.2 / 15.7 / 15.4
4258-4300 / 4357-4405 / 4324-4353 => -1.8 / 11.7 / 13.7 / 13.8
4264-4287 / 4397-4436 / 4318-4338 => -0.7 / 12.1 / 13.4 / 14.5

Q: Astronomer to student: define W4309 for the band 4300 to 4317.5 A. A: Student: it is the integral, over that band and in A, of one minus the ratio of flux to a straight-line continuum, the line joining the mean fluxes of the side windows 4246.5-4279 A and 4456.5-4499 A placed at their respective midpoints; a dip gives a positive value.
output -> 3.9 A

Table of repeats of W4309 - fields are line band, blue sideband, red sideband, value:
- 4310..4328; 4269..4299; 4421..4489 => -0.6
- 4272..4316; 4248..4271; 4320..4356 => 7.5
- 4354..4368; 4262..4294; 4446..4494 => -1.7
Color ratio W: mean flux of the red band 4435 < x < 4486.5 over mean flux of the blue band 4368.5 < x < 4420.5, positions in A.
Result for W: 1.13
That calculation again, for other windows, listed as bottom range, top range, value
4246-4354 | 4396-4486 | 1.24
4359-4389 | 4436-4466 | 1.09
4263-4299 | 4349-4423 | 1.20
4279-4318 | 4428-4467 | 1.39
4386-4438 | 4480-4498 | 1.17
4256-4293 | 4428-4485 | 1.29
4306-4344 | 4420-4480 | 1.20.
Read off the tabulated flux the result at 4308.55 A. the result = 8.759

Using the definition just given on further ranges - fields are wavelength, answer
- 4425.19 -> 14.49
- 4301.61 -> 8.545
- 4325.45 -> 12.48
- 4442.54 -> 17.04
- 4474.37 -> 15.99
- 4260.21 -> 11.66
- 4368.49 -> 15.01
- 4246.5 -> 12.14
